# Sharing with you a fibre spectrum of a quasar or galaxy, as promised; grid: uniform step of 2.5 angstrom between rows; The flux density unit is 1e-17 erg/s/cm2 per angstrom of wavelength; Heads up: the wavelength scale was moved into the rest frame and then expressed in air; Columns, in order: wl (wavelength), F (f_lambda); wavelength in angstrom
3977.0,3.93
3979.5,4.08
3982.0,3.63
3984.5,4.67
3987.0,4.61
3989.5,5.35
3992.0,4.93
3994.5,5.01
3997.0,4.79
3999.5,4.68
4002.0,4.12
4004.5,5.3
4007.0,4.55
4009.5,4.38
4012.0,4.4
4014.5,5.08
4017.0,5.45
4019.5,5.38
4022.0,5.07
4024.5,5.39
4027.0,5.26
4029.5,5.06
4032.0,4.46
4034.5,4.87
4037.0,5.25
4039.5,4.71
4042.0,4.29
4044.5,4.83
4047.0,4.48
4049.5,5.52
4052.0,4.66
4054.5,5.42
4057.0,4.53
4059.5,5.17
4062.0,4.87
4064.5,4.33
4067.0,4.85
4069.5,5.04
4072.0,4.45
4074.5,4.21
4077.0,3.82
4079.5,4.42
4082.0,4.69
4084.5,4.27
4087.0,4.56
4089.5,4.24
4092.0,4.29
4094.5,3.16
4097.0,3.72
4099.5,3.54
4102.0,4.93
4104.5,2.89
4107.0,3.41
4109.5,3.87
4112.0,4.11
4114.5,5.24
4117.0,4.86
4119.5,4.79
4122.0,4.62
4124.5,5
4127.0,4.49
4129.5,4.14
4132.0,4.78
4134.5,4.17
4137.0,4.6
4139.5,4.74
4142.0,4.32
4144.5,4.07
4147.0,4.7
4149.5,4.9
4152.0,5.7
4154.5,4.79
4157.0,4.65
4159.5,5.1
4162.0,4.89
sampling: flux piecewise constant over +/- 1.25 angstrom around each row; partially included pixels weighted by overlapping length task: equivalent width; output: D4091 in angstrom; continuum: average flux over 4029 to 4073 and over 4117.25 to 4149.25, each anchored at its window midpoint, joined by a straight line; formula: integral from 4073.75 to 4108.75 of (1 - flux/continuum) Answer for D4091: 5.12 angstrom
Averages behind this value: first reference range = 4.82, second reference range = 4.56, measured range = 4.01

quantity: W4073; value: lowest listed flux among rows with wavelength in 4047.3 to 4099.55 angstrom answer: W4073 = 3.16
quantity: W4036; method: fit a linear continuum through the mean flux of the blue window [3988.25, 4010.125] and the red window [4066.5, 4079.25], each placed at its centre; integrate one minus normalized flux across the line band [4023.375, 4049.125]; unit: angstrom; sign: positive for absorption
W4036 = -1.4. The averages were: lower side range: 4.8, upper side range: 4.45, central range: 4.88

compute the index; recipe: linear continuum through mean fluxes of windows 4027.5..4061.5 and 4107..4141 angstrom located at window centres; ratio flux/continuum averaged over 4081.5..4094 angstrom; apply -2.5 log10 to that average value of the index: 0.09 mag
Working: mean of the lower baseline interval 4.87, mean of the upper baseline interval 4.53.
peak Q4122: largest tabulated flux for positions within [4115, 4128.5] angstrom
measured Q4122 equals 5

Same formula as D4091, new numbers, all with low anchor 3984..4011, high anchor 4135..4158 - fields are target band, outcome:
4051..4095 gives 2.0 angstrom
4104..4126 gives 1.7 angstrom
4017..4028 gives -1.3 angstrom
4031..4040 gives -0.2 angstrom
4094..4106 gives 2.7 angstrom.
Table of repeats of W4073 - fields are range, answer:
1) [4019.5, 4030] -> 5.06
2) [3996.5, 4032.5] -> 4.12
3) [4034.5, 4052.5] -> 4.29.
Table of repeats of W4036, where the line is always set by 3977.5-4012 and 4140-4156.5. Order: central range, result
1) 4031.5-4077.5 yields -0.9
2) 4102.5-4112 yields 2.2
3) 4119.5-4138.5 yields 0.7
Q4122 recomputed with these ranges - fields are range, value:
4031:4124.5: 5.52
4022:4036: 5.39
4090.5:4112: 4.93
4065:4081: 5.04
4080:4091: 4.69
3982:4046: 5.45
